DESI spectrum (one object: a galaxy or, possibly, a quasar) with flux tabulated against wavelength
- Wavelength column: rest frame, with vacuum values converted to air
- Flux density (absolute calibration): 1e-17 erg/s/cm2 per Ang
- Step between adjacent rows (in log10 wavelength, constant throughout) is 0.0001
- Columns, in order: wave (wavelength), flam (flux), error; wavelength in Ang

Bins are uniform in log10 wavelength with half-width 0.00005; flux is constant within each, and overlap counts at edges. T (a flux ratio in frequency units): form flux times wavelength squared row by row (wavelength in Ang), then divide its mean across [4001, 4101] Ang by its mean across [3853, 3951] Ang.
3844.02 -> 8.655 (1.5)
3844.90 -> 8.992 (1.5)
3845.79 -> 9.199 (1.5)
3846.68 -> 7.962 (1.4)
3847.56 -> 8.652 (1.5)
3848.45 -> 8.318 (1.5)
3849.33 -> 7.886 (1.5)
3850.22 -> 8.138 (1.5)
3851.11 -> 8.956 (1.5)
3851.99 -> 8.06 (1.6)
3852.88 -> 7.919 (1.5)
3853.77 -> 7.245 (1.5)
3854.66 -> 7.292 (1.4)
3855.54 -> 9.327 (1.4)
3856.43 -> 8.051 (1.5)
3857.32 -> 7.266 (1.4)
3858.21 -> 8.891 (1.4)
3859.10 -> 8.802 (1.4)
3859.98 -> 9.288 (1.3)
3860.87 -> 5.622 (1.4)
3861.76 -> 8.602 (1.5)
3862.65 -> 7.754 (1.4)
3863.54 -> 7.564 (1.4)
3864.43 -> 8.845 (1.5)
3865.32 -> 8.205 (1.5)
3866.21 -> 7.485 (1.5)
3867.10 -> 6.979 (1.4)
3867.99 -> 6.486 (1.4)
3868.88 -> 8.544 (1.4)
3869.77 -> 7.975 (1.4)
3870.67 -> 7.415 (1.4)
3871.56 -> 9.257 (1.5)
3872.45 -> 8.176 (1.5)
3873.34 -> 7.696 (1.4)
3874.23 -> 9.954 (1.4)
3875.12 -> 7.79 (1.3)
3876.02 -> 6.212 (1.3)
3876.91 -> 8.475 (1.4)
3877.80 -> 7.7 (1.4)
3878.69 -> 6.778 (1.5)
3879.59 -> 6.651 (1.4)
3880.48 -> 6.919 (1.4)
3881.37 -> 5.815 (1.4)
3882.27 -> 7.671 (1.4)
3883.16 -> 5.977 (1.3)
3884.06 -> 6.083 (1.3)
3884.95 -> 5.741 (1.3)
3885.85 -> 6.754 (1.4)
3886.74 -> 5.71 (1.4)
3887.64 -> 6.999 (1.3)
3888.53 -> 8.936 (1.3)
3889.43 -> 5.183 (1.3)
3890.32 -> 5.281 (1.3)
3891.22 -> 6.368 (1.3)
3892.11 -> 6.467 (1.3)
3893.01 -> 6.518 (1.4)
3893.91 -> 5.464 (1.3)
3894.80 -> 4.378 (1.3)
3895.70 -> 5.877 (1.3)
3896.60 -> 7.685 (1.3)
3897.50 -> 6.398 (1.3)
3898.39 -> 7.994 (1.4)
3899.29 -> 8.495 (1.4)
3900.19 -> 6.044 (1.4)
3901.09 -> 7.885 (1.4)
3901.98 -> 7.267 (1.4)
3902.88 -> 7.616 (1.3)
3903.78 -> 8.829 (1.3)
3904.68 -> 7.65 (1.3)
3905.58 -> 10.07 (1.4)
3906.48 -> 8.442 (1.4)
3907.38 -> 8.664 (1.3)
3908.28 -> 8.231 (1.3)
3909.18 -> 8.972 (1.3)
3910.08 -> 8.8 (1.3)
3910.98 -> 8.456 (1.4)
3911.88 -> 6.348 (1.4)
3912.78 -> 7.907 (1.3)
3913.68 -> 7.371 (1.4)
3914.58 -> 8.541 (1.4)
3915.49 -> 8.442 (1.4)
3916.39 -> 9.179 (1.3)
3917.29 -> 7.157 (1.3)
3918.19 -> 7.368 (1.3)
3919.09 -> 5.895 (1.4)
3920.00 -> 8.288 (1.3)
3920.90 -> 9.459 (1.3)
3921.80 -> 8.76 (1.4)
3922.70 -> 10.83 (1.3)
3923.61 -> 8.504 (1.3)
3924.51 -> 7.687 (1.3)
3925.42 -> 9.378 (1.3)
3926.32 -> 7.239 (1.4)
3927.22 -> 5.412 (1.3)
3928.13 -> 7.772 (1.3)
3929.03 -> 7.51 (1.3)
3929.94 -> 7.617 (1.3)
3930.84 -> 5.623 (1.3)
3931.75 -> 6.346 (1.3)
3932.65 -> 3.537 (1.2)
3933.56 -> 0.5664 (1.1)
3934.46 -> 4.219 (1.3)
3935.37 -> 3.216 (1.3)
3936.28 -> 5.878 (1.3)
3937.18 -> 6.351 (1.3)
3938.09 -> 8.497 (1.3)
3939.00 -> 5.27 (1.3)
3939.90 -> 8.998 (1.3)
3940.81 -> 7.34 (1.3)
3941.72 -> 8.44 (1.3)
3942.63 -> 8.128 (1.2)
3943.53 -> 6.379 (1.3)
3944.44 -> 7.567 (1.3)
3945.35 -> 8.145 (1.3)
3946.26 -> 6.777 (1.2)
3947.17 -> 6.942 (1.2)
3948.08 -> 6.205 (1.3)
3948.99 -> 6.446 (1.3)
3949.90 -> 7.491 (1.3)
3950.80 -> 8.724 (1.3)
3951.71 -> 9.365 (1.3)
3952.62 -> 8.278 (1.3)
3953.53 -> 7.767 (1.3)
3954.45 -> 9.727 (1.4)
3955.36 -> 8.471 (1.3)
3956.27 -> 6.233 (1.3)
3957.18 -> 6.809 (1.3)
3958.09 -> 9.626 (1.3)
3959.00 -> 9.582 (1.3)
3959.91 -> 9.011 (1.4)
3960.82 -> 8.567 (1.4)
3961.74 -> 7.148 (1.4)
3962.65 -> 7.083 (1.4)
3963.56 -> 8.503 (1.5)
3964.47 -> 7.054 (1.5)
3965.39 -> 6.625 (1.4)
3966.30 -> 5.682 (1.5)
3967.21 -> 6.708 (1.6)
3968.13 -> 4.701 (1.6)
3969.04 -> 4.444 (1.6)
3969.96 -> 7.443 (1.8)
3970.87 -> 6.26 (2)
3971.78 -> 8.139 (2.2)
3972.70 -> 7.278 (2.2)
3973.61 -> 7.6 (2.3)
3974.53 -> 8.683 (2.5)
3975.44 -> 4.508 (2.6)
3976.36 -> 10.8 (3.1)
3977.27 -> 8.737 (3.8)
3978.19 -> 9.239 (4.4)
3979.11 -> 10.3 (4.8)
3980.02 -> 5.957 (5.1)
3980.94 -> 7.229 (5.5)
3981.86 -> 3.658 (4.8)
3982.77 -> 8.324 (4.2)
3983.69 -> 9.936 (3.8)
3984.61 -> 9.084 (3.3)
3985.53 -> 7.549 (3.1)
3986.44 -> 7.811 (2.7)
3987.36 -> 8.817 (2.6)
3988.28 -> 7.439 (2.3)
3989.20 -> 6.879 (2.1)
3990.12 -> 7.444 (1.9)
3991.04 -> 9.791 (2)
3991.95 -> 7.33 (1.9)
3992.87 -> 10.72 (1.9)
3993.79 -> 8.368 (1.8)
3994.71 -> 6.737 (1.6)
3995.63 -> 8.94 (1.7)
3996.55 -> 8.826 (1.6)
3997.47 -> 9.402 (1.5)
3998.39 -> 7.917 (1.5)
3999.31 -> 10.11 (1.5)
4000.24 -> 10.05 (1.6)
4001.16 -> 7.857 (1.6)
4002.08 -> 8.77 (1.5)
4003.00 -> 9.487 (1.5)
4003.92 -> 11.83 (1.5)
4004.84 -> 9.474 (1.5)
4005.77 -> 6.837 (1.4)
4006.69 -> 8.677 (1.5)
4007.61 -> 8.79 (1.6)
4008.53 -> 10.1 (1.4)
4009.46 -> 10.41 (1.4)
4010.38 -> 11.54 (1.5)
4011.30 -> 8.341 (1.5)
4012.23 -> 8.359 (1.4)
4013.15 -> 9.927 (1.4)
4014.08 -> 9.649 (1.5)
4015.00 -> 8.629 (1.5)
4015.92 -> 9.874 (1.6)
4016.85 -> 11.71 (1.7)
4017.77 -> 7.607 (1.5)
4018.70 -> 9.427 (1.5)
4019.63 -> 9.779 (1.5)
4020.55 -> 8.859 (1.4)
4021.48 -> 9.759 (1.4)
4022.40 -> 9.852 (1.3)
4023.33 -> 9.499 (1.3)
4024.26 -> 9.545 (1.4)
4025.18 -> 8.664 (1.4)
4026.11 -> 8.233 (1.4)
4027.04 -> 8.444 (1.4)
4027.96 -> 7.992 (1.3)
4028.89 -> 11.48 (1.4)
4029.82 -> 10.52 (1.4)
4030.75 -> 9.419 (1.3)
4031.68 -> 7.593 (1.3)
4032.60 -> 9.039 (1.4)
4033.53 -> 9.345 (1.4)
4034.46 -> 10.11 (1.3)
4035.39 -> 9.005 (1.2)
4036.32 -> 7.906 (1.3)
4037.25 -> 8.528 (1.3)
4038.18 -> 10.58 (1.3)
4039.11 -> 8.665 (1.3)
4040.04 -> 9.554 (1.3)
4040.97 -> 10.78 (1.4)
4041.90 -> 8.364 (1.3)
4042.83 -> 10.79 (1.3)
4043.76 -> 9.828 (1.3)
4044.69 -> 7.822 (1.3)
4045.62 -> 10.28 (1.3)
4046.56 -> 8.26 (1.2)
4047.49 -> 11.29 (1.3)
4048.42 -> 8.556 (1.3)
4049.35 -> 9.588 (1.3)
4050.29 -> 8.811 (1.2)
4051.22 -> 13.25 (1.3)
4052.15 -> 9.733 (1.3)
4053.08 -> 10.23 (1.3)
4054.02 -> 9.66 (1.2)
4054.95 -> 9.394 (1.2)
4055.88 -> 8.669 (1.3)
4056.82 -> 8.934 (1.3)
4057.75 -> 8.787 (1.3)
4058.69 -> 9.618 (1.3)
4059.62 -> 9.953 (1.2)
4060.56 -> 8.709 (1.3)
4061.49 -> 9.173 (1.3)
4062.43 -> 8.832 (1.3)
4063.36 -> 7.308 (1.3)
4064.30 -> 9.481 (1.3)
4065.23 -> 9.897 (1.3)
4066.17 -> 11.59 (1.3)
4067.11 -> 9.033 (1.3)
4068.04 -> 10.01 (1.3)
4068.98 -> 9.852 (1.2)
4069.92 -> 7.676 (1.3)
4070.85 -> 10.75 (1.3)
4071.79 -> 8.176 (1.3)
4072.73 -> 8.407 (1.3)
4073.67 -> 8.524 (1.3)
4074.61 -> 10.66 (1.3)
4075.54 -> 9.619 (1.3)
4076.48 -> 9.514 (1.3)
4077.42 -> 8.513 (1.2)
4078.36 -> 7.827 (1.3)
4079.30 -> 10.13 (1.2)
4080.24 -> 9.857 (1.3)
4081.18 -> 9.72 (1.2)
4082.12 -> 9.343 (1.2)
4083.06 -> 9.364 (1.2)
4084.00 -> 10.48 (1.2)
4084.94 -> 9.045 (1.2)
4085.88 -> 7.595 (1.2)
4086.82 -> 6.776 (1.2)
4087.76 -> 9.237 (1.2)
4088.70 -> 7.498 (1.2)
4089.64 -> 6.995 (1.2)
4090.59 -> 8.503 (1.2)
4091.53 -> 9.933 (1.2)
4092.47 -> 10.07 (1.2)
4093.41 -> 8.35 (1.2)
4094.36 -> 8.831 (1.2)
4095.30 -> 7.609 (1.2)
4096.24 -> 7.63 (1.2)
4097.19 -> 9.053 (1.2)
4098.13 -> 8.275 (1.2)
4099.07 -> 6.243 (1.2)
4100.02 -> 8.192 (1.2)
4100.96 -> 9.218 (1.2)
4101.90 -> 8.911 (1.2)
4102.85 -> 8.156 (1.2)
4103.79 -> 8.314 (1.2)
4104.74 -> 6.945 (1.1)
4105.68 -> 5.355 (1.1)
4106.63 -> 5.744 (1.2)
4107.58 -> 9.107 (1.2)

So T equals 1.35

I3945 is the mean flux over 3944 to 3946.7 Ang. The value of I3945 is 7.49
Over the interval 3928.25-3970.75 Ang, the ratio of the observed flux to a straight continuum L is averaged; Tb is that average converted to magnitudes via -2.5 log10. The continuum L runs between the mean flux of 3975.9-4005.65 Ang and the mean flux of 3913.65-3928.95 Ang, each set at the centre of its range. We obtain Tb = 0.19 mag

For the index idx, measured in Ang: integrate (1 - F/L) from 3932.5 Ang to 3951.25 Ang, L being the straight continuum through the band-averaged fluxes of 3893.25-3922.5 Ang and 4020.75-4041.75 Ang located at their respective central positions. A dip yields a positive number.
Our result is 3.9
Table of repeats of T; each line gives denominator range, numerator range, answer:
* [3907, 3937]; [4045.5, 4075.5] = 1.40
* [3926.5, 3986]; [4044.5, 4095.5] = 1.35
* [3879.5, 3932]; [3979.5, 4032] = 1.26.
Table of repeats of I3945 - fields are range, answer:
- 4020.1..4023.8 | 9.48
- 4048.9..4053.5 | 10.3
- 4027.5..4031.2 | 9.85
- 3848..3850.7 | 8.11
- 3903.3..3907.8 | 8.72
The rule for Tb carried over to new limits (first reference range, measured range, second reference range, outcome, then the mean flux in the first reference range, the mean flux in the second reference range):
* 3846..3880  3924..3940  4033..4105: 0.34 mag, 7.96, 9.1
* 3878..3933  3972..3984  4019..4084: 0.07 mag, 7.31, 9.38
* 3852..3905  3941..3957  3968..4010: 0.03 mag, 7.33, 8.27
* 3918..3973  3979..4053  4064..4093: -0.10 mag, 7.2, 9.16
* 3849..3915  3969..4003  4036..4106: 0.03 mag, 7.53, 9.04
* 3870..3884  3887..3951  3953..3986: 0.05 mag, 7.46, 7.63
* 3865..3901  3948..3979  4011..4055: 0.09 mag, 7.02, 9.43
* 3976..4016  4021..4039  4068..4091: -0.05 mag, 8.76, 8.94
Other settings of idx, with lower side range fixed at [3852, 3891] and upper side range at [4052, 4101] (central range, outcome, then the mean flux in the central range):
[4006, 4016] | -1.1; 9.41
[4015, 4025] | -1.1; 9.52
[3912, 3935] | 1.9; 7.2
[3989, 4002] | -0.4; 8.64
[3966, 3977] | 1.8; 6.91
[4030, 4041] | -0.6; 9.18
